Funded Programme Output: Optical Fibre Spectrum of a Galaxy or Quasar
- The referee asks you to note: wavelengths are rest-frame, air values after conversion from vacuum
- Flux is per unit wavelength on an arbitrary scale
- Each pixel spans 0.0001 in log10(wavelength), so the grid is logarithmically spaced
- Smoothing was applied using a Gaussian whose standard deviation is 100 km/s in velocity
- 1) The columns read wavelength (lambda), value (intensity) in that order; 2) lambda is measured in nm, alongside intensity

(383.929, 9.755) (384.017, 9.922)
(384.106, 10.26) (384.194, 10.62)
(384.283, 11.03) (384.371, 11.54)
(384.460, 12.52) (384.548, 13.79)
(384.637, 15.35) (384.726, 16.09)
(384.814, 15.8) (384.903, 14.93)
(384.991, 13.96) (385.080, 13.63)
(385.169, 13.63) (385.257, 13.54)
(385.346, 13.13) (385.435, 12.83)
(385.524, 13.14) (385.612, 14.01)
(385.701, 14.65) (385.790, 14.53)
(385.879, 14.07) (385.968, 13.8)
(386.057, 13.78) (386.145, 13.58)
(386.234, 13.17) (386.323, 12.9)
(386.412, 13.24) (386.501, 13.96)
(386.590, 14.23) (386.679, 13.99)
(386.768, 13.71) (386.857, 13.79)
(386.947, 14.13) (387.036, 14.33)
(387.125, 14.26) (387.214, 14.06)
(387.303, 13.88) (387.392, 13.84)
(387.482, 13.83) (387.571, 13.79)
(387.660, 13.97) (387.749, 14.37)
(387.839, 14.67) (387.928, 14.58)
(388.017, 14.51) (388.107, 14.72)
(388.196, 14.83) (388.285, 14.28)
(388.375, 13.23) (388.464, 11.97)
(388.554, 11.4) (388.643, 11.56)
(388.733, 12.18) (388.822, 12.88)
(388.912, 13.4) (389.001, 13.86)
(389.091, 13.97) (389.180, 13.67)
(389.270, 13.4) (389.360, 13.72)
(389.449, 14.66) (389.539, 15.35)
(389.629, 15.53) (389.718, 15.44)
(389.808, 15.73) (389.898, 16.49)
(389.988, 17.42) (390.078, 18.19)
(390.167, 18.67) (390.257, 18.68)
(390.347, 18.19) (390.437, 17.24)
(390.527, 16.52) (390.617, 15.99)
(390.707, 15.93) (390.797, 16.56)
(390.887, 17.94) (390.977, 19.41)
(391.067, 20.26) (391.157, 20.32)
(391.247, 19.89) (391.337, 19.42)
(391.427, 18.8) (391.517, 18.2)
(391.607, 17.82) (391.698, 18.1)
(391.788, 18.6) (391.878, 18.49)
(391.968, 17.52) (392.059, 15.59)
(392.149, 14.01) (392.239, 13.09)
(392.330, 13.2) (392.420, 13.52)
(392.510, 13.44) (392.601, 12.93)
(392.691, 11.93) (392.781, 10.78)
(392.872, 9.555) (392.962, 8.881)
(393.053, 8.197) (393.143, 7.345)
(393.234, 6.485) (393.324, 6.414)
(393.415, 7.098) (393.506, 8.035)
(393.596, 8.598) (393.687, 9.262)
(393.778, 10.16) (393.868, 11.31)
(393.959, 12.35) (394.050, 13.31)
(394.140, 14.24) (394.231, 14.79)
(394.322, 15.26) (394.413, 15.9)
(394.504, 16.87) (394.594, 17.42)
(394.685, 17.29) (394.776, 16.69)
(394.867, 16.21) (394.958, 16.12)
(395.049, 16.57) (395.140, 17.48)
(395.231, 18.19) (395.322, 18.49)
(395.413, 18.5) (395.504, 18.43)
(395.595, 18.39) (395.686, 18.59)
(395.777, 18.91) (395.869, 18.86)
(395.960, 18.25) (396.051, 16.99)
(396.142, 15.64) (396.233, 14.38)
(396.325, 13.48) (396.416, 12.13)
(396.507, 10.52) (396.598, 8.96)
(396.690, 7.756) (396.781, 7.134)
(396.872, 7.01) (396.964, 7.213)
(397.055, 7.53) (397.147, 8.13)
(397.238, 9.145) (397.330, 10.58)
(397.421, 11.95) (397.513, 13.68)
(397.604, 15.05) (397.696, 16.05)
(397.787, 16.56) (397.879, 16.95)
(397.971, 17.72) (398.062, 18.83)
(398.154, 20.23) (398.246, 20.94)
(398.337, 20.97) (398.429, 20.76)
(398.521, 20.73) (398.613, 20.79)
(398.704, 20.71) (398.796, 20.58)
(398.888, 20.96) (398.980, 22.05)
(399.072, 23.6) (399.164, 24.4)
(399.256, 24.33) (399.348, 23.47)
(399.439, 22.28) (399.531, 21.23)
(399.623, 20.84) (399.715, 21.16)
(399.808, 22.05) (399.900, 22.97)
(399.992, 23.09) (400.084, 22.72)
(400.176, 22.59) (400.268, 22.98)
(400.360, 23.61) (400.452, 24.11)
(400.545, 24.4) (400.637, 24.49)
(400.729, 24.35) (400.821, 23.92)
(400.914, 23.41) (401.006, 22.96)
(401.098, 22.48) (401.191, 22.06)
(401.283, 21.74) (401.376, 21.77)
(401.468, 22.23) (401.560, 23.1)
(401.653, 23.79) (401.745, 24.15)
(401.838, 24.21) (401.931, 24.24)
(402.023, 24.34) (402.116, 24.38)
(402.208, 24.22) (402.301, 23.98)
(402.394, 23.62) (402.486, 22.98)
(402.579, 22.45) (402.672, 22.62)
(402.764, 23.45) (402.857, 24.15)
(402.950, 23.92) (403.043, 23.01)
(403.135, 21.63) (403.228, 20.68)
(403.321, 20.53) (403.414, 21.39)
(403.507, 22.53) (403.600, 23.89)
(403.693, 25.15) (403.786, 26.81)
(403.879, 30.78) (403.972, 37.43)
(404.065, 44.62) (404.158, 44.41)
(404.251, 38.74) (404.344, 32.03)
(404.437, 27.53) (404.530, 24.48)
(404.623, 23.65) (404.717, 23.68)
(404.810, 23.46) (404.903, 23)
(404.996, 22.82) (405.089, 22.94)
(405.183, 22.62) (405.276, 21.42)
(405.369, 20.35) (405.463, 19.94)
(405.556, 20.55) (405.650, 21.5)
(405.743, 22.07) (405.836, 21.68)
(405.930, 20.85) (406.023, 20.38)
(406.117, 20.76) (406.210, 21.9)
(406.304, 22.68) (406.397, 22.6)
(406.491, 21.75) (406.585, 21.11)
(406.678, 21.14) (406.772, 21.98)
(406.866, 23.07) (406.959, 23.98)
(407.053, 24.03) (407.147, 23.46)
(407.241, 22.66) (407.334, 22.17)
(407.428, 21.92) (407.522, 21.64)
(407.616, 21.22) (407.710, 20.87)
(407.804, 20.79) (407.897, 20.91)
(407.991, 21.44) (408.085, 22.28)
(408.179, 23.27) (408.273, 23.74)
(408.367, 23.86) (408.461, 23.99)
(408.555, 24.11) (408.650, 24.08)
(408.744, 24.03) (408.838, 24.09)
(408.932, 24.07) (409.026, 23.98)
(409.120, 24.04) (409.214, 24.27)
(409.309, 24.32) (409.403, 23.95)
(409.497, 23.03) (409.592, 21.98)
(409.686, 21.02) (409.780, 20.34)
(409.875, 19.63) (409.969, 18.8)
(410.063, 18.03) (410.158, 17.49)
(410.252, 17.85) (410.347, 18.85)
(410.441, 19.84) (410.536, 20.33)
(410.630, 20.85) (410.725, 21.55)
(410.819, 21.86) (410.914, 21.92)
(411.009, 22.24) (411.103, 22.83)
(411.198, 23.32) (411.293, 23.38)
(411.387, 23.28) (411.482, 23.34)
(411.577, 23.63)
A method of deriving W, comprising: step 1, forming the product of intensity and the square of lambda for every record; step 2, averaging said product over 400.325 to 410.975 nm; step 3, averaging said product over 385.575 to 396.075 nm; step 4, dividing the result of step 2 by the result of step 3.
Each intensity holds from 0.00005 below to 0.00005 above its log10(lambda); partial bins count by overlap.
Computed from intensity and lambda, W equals 1.70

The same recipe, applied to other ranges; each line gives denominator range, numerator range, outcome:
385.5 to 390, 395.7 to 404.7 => 1.62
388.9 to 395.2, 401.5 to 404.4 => 1.88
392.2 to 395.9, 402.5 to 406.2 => 1.92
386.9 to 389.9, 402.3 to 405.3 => 2.01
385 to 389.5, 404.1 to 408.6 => 1.88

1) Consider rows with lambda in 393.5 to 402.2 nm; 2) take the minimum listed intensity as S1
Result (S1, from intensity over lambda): 7.01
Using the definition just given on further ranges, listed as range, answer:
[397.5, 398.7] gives 13.68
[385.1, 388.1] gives 12.83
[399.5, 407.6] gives 19.94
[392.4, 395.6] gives 6.414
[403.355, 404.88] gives 21.39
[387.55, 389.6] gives 11.4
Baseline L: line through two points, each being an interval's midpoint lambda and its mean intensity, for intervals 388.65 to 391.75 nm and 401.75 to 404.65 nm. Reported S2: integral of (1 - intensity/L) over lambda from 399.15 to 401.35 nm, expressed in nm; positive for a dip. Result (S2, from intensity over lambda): 0.11 nm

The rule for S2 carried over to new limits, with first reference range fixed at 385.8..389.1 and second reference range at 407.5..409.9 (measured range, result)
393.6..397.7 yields 0.76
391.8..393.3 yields 0.34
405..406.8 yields 0.00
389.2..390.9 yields -0.17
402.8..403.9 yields -0.16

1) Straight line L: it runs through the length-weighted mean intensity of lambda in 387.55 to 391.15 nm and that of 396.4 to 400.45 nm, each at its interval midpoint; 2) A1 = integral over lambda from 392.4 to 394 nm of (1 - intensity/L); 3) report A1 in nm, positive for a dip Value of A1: 0.65 nm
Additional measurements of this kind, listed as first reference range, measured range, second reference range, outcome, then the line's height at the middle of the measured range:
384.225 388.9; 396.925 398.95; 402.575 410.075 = 0.34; 19.5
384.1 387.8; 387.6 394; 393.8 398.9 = 0.09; 14.5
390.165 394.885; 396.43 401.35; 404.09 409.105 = 0.01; 18.6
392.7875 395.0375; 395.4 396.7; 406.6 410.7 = -0.19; 13.5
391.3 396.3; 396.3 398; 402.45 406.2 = 0.62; 17.8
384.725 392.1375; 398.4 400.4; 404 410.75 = -0.24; 19.8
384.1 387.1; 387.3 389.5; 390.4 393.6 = 0.05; 14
